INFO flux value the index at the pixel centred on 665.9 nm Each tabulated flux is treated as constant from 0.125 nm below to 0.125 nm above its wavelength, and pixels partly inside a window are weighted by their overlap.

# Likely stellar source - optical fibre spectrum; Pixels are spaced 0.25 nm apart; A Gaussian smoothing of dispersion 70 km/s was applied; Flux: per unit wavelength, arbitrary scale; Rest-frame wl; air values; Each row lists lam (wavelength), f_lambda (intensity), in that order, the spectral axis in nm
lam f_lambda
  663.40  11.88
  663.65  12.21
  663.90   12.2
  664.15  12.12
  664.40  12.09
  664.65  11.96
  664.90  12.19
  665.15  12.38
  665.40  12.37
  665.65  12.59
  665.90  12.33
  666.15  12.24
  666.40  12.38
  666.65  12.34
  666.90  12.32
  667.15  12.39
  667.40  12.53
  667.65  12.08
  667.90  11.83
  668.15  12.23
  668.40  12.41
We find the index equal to 12.33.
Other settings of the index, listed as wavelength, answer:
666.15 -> 12.24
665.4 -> 12.37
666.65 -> 12.34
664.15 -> 12.12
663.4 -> 11.88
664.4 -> 12.09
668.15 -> 12.23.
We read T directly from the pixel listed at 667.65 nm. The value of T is 12.08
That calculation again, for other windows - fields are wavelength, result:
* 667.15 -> 12.39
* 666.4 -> 12.38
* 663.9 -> 12.2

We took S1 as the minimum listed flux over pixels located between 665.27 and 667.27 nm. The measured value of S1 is 12.24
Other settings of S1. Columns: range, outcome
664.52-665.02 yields 11.96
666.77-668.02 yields 11.83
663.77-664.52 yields 12.09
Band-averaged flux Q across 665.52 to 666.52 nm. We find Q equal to 12.4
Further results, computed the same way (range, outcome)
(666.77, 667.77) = 12.3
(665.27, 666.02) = 12.4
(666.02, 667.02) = 12.3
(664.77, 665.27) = 12.3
